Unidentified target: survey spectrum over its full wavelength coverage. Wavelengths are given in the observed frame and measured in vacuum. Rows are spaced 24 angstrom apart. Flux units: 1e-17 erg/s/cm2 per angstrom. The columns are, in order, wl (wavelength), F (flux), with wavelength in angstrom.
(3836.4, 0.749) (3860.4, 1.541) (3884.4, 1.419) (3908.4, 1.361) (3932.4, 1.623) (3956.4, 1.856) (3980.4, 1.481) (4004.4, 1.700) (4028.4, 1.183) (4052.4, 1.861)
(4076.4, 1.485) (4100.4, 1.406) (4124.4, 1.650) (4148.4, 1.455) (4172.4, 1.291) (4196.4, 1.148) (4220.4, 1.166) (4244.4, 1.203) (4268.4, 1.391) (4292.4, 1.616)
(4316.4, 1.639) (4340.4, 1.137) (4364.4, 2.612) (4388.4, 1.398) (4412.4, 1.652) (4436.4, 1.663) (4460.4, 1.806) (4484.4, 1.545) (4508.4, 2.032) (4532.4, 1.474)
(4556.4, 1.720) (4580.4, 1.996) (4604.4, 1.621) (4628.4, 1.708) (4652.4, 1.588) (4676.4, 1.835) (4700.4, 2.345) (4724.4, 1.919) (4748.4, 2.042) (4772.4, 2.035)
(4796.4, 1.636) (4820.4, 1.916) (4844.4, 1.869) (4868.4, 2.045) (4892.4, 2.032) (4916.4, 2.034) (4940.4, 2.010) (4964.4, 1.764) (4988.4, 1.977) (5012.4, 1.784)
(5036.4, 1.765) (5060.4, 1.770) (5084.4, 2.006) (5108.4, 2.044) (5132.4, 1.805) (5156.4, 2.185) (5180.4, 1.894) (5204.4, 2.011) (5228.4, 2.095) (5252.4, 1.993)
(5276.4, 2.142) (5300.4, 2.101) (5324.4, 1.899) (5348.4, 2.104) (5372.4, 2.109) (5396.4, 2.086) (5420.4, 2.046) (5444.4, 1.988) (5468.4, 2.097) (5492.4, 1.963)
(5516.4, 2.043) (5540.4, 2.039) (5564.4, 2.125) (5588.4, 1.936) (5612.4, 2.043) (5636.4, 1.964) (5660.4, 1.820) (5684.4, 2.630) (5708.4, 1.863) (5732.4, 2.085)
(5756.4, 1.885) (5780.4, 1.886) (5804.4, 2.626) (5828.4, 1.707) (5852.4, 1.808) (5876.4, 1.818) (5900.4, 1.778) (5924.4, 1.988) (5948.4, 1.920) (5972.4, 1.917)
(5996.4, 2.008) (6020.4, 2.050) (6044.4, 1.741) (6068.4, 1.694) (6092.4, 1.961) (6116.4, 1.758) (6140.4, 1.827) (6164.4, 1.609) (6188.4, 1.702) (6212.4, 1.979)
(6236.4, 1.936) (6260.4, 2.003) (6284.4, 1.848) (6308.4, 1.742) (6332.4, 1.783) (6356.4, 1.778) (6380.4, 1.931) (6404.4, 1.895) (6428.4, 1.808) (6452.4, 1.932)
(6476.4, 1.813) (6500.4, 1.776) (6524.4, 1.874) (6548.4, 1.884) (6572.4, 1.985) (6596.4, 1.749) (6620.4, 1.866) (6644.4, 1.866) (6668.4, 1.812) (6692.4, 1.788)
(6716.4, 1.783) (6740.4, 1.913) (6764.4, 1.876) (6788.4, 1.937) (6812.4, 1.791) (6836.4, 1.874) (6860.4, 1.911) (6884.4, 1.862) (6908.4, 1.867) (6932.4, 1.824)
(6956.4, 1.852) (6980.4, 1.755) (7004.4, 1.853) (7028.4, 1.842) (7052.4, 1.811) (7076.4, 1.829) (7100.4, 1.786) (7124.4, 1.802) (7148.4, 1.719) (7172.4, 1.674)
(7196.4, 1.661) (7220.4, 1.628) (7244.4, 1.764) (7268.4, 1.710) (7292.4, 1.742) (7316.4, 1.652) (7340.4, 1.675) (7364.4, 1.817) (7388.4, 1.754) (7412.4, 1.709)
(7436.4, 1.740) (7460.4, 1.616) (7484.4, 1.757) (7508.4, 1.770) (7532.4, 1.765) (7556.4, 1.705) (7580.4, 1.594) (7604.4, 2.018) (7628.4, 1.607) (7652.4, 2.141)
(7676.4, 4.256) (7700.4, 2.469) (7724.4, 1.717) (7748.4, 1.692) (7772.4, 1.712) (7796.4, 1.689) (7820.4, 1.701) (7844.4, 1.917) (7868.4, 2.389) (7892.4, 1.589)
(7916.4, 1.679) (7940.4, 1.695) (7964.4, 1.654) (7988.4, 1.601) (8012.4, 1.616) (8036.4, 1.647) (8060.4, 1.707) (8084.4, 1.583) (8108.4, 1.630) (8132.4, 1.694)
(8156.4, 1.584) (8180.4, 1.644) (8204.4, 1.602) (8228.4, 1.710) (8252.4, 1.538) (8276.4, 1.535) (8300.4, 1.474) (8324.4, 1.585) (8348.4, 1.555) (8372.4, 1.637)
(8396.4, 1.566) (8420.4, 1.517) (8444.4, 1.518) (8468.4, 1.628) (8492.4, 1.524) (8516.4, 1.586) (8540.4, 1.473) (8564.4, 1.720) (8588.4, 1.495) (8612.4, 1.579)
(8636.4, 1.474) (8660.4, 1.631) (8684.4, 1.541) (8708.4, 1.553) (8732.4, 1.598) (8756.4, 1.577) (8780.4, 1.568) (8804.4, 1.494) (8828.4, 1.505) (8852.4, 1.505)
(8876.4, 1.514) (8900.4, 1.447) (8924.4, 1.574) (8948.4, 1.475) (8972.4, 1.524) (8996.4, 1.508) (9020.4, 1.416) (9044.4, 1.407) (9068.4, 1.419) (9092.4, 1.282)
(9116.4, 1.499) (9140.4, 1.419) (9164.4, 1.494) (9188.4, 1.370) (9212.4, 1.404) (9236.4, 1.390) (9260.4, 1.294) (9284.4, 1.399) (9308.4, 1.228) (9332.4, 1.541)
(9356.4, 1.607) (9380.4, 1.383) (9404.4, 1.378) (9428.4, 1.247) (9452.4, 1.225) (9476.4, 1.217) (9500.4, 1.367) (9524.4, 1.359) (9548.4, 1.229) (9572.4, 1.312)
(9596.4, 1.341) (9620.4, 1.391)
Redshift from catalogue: 0.17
